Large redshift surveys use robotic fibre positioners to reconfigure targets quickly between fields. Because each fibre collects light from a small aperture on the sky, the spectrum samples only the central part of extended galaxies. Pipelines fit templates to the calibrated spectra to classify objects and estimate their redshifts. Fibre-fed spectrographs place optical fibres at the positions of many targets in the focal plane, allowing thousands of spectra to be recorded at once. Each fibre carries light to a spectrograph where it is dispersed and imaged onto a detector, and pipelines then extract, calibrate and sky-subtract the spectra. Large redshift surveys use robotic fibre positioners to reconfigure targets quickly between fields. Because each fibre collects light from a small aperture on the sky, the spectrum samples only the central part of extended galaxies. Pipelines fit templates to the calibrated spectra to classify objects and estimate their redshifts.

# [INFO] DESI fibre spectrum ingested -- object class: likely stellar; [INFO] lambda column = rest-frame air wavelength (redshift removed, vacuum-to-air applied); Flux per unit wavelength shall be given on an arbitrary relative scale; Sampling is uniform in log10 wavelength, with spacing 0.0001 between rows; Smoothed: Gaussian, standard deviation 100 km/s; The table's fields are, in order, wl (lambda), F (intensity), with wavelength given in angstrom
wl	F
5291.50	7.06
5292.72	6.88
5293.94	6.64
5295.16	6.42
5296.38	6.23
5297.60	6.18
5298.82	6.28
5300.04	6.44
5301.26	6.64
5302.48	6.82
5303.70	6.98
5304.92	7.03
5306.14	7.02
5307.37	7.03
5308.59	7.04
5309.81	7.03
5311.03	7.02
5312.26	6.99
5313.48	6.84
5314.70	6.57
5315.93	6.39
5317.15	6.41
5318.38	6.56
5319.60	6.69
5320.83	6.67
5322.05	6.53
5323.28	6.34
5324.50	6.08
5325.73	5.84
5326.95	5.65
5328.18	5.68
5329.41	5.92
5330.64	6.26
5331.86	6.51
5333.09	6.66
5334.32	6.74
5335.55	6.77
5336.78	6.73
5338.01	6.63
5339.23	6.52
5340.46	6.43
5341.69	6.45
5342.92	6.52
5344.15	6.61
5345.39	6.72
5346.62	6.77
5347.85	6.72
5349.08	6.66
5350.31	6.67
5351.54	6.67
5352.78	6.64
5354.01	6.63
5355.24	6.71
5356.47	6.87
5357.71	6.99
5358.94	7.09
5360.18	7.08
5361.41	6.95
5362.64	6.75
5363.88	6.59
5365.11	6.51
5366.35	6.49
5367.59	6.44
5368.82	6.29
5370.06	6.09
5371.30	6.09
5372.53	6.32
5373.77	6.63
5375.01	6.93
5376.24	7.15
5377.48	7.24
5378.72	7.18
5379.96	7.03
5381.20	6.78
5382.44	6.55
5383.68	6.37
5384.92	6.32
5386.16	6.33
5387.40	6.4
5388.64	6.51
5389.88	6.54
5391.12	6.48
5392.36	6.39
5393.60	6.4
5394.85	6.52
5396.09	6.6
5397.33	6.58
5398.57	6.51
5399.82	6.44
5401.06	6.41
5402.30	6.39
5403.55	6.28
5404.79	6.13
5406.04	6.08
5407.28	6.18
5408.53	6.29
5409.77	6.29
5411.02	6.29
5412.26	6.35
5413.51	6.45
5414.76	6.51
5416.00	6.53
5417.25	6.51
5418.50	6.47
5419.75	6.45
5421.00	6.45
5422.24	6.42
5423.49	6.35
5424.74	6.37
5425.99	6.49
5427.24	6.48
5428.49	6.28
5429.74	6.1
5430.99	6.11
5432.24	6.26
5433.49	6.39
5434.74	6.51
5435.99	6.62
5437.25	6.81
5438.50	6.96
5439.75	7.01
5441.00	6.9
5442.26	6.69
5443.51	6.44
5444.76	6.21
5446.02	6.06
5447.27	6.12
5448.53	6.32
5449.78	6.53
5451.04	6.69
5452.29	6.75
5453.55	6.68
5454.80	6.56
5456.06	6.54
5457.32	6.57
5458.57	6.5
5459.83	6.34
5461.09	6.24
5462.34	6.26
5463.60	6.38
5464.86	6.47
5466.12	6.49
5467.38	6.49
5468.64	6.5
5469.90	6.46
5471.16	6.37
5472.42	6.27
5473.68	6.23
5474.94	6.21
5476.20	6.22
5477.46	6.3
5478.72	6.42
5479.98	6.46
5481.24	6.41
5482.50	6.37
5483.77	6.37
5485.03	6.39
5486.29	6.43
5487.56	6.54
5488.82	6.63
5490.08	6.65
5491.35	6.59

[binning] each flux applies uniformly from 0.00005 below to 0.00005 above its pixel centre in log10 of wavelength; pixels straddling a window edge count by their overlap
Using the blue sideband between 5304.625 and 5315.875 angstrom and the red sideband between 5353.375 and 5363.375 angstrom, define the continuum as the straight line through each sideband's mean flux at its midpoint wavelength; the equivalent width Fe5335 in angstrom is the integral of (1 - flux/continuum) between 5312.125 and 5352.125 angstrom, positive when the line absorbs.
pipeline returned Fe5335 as 2.4 angstrom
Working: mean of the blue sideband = 6.92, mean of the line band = 6.49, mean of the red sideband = 6.88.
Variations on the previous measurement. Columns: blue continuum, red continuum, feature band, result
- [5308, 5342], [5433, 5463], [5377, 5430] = 0.49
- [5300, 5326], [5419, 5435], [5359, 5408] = -0.42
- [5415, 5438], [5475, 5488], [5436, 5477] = -0.49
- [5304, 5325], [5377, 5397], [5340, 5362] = -0.24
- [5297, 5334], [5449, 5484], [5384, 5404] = 0.12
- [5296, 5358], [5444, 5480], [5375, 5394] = -0.44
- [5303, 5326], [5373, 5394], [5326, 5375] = 0.95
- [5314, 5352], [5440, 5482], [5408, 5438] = 0.15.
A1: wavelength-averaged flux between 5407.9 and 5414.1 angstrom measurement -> 6.33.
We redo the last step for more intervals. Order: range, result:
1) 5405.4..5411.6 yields 6.22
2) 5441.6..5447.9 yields 6.3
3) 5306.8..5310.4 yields 7.04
